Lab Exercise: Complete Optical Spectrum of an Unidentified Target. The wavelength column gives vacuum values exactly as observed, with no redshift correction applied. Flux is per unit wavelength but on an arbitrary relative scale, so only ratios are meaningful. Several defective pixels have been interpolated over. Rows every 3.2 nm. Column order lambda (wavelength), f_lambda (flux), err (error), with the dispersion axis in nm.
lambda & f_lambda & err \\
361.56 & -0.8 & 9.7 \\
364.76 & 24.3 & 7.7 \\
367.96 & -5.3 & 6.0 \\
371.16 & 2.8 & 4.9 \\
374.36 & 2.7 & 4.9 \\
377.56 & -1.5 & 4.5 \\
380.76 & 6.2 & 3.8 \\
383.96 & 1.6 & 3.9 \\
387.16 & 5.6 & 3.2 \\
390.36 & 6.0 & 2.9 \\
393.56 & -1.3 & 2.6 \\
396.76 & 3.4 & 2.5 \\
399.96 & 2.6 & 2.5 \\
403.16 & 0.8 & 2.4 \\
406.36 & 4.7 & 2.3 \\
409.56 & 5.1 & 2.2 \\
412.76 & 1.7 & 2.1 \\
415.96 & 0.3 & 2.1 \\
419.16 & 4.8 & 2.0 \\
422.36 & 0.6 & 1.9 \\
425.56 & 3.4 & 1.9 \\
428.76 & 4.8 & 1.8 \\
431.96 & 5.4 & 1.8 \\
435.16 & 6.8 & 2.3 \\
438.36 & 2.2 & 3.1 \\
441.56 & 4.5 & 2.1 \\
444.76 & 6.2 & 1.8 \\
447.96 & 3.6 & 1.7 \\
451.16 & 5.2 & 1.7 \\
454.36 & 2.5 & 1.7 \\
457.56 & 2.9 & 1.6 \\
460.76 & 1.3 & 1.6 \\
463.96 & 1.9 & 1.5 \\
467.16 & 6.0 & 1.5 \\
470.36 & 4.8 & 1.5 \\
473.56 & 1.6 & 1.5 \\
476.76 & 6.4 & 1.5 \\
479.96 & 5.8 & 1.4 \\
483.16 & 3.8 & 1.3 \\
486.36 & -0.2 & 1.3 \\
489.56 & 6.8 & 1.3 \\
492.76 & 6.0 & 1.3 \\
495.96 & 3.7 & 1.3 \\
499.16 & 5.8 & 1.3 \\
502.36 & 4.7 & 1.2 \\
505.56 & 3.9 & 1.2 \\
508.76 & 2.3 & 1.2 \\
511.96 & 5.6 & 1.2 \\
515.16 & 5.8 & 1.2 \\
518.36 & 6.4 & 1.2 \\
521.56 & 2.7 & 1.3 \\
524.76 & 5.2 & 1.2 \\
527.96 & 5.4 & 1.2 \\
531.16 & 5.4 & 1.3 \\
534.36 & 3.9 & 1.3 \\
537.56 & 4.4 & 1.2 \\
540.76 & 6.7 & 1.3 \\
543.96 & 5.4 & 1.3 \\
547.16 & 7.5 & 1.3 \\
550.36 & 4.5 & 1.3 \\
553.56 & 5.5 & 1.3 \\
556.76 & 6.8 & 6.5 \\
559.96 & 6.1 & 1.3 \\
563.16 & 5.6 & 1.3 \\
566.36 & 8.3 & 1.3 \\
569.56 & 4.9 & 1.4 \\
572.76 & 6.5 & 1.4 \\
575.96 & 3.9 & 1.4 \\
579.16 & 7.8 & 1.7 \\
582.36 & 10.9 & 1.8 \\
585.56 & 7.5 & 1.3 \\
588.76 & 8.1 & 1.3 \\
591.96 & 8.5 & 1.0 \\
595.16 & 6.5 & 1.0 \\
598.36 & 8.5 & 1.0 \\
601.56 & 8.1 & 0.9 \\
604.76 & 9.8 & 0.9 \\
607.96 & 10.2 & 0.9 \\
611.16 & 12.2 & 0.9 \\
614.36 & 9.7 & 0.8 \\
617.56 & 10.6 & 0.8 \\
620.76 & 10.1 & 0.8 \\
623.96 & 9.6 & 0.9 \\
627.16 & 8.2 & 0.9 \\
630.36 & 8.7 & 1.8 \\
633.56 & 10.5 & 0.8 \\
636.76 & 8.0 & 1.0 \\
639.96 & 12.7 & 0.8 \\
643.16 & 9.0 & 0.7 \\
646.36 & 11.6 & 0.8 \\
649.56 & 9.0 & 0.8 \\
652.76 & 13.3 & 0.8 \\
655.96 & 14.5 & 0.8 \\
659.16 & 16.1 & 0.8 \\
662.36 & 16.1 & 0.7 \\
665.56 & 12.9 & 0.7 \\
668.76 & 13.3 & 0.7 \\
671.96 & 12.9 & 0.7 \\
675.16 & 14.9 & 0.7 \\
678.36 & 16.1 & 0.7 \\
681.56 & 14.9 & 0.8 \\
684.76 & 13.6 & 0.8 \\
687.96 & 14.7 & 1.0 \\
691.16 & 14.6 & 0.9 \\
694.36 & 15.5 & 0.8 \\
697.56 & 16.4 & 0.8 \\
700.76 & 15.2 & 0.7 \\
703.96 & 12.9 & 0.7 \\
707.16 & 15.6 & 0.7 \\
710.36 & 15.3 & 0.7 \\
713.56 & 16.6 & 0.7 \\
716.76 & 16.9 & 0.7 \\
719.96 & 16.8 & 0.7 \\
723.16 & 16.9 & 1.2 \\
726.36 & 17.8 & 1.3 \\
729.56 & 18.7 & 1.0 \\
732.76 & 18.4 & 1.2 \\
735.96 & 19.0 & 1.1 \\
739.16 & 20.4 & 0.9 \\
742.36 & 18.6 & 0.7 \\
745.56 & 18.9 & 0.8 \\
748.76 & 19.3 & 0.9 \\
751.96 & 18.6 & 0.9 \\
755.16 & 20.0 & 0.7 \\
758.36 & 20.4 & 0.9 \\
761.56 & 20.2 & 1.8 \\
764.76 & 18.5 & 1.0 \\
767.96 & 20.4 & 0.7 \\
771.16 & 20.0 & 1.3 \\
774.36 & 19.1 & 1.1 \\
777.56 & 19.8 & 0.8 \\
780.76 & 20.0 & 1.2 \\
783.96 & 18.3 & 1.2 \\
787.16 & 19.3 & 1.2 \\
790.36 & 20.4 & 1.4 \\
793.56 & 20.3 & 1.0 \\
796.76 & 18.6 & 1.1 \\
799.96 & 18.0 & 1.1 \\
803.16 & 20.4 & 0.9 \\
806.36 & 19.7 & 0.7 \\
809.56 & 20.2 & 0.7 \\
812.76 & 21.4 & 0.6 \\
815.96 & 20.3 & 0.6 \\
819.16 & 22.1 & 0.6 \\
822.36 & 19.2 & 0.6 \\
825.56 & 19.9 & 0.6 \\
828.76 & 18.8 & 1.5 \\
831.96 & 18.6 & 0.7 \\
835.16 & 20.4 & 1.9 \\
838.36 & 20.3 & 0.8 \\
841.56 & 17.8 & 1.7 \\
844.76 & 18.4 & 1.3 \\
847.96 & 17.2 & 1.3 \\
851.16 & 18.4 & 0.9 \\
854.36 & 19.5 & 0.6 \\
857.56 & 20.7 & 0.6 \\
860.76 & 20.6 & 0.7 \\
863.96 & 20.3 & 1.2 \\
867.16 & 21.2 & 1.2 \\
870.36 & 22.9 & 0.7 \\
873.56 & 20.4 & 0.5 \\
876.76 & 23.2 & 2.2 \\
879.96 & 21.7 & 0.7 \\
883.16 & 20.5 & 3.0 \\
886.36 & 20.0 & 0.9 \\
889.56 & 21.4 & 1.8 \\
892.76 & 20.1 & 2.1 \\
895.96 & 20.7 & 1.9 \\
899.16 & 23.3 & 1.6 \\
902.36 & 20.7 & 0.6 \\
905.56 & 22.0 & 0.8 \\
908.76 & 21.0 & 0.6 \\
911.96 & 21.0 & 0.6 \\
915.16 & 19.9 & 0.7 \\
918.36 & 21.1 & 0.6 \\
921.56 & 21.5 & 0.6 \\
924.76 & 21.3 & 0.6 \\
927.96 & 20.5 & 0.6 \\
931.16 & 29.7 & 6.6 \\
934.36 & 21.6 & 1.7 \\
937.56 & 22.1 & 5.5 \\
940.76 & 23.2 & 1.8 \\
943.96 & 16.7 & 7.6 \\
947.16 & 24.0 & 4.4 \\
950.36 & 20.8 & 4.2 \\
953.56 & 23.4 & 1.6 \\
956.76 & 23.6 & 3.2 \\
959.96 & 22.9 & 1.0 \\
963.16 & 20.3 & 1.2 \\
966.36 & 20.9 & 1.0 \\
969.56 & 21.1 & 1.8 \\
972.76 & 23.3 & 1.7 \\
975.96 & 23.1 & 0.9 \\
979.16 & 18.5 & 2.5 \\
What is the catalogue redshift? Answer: 0.64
